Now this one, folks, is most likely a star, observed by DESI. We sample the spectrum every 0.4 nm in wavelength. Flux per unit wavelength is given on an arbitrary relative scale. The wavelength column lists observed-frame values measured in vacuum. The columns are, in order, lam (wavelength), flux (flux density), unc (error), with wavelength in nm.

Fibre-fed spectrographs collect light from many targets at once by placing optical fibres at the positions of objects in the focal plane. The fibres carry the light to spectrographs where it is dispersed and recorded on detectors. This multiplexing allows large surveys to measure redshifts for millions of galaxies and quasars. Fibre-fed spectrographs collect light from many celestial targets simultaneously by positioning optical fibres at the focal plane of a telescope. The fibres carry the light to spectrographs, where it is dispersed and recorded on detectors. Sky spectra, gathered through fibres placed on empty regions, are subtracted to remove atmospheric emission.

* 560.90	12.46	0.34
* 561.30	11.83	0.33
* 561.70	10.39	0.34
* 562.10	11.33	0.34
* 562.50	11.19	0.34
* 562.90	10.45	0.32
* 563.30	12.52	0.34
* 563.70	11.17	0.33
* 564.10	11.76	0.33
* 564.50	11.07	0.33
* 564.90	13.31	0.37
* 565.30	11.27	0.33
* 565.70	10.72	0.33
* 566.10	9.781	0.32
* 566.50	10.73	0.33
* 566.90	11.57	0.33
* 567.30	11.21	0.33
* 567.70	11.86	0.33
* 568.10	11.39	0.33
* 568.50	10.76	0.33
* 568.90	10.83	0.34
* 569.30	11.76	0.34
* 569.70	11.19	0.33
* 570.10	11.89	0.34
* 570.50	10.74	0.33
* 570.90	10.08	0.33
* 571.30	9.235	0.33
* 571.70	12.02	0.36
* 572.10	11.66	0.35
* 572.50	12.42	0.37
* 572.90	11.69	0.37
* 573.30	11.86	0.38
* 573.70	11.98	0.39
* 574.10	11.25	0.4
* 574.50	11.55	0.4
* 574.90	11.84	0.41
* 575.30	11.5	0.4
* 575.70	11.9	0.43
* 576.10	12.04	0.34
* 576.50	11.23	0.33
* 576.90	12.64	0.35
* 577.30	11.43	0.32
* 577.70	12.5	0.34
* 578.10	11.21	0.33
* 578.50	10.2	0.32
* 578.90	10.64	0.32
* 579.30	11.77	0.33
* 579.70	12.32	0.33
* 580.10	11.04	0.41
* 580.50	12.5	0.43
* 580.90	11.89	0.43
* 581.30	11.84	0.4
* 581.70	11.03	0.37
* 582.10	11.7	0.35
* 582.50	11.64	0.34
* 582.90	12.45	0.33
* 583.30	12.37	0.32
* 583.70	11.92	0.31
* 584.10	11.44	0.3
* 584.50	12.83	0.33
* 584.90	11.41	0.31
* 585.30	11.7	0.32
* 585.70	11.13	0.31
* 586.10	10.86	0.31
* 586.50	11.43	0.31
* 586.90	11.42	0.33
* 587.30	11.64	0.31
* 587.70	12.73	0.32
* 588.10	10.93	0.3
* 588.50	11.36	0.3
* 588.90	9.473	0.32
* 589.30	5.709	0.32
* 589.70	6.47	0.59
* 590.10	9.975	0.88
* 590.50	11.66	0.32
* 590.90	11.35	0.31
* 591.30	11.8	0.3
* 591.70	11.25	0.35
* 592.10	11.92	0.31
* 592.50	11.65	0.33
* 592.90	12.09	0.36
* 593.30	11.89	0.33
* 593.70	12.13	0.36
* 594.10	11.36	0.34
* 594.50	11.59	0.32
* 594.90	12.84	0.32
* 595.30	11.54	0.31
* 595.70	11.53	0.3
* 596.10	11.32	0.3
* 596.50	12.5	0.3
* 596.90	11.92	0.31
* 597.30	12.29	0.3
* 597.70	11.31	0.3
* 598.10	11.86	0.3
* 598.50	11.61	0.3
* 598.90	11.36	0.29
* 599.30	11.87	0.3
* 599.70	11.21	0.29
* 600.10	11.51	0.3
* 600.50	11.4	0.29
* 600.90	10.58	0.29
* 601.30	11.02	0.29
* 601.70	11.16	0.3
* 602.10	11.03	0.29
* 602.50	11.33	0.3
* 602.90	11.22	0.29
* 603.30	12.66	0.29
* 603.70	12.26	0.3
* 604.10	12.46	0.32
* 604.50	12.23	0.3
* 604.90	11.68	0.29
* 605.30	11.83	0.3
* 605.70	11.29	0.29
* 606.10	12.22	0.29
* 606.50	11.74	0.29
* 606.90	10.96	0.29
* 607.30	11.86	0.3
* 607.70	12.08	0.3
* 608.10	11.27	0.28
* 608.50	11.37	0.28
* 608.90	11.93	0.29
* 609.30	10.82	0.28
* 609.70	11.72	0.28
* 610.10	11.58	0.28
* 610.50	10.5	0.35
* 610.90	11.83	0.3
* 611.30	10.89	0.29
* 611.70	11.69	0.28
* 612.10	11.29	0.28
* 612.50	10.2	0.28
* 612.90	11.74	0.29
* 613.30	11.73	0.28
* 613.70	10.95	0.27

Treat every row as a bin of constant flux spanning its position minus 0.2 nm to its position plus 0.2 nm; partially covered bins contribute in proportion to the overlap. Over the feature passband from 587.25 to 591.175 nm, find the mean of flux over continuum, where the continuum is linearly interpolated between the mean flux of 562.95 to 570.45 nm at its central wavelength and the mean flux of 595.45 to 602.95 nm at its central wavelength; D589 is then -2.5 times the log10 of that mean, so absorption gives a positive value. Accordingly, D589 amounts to 0.13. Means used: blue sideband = 11.3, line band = 10.1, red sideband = 11.5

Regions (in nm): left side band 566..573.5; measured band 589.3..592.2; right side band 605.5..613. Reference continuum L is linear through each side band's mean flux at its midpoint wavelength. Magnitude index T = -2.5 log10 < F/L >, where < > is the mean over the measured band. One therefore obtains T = 0.11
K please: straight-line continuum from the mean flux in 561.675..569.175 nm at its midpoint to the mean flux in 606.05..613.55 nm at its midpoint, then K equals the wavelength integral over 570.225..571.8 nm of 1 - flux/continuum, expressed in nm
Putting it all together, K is 0.11 nm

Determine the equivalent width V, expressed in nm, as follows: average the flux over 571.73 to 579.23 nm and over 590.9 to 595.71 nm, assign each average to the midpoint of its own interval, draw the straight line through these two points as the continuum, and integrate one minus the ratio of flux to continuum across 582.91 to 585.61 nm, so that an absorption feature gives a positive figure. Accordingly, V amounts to -0.05 nm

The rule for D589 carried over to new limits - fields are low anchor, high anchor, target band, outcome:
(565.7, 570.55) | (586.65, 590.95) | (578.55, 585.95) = -0.118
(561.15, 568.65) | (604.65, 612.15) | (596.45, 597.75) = -0.053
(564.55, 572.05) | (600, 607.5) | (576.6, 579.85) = -0.028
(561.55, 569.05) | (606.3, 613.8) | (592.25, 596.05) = -0.047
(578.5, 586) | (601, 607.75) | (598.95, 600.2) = 0.016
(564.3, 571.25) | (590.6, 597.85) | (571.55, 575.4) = -0.047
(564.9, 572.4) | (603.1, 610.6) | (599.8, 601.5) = 0.047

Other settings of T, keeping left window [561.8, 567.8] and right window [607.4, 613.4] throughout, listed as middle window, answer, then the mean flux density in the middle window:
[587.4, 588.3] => -0.04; 11.8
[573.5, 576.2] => -0.04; 11.7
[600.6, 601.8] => 0.04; 10.9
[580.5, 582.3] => -0.04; 11.7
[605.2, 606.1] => -0.03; 11.7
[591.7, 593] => -0.04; 11.8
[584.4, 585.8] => -0.04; 11.7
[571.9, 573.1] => -0.06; 11.9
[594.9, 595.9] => -0.04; 11.8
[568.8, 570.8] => 0.01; 11.2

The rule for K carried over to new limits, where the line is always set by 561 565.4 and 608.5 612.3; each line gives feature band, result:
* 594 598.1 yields -0.15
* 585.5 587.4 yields 0.03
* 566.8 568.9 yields 0.04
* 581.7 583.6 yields -0.08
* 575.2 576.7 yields -0.03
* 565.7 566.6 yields 0.09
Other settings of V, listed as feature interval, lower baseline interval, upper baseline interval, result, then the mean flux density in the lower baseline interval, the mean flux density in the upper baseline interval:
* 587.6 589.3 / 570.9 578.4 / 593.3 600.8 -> 0.19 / 11.6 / 11.7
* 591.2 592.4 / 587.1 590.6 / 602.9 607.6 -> -0.16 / 9.95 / 11.9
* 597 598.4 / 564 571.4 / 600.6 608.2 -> -0.03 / 11.1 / 11.6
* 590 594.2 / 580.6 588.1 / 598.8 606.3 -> 0.03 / 11.7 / 11.6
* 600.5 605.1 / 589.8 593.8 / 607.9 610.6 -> -0.09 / 11.4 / 11.3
